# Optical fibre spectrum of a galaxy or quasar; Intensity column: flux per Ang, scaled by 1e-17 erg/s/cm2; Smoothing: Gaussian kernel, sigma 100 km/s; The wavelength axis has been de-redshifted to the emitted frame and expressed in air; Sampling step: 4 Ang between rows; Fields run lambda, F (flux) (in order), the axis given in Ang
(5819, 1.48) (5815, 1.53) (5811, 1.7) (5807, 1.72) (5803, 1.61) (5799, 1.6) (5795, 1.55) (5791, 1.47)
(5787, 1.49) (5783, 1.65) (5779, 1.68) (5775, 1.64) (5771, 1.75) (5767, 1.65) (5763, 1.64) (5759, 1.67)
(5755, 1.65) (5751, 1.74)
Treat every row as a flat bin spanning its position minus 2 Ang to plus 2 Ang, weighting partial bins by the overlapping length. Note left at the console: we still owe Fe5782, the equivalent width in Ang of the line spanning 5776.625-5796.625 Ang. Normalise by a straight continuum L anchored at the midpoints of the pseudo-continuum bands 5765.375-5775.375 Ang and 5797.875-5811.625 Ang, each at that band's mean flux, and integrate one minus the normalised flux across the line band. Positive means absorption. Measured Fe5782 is 1.2 Ang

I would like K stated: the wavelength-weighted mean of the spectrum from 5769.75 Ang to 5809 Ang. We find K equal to 1.61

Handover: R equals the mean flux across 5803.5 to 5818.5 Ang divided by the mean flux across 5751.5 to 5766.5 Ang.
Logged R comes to 1.0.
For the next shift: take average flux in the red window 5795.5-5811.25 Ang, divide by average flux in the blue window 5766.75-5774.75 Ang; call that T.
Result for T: 1.0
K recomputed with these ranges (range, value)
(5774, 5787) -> 1.63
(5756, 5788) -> 1.65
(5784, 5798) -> 1.52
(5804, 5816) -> 1.66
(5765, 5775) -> 1.69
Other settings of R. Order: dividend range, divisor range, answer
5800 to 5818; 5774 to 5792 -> 1.02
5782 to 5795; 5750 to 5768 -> 0.92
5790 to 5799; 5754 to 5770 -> 0.93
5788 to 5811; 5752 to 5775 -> 0.95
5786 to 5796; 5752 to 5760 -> 0.90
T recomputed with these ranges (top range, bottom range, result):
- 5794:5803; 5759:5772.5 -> 0.95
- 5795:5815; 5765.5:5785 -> 0.98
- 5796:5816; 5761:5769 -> 0.99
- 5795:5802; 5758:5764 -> 0.96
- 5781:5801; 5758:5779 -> 0.93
